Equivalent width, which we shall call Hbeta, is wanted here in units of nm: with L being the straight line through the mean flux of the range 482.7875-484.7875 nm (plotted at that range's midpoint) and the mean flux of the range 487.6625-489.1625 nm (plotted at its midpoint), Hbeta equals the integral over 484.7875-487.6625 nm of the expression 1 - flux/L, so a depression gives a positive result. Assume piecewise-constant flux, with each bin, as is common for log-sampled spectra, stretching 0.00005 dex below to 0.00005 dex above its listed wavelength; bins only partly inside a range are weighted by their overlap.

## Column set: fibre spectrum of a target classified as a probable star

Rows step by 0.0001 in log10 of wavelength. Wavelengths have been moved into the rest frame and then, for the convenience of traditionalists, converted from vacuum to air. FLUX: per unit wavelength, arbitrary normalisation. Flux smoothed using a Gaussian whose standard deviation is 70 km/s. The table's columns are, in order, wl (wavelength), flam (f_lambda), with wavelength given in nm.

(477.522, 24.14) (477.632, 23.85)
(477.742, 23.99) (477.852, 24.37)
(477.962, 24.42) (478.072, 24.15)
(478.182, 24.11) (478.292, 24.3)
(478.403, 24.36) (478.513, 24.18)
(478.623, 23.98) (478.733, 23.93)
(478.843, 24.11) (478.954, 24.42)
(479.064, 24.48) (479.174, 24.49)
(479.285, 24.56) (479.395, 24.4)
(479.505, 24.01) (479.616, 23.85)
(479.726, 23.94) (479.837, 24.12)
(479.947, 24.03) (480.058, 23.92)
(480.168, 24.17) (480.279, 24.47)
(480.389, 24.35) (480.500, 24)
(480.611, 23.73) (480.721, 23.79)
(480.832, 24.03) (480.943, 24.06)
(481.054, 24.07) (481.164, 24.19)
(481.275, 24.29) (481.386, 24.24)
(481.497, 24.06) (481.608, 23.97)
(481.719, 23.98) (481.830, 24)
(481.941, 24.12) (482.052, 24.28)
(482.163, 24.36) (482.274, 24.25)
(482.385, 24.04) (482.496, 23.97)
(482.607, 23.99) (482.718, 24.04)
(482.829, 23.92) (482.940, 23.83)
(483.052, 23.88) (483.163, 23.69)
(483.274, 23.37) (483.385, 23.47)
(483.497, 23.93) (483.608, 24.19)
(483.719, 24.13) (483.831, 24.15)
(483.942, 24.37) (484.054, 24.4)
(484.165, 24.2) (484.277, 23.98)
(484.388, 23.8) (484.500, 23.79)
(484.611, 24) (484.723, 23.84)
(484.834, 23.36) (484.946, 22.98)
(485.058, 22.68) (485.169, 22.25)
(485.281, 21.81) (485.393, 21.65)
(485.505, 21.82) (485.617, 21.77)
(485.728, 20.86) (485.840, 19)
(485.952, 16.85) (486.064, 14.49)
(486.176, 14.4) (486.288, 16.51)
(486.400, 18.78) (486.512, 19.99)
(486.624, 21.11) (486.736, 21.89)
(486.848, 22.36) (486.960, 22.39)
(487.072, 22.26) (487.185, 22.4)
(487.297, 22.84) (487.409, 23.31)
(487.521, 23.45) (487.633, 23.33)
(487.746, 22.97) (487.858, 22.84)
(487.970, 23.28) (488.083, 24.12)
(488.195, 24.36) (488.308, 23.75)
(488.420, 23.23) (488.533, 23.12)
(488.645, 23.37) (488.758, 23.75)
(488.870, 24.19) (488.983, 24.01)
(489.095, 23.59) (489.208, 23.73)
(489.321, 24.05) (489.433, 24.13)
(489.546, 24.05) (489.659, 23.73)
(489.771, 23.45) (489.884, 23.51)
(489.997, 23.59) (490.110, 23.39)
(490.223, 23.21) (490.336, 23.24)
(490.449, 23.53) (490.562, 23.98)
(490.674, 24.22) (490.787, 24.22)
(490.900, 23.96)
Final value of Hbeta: 0.34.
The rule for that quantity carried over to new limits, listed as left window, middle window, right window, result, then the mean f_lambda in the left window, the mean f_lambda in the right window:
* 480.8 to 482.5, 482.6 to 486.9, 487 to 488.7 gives 0.29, 24.1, 23.2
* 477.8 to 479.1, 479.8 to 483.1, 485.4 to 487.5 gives -0.19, 24.2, 20.3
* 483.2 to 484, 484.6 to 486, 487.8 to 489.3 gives 0.12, 23.9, 23.6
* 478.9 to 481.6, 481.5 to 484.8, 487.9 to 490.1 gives 0.00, 24.2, 23.7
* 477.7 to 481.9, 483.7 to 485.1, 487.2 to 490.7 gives 0.00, 24.1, 23.6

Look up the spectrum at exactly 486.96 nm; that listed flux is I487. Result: 22.39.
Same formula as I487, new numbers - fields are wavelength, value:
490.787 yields 24.22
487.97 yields 23.28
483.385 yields 23.47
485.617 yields 21.77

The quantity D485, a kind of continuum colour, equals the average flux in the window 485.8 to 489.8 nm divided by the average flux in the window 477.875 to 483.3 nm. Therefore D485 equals 0.9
